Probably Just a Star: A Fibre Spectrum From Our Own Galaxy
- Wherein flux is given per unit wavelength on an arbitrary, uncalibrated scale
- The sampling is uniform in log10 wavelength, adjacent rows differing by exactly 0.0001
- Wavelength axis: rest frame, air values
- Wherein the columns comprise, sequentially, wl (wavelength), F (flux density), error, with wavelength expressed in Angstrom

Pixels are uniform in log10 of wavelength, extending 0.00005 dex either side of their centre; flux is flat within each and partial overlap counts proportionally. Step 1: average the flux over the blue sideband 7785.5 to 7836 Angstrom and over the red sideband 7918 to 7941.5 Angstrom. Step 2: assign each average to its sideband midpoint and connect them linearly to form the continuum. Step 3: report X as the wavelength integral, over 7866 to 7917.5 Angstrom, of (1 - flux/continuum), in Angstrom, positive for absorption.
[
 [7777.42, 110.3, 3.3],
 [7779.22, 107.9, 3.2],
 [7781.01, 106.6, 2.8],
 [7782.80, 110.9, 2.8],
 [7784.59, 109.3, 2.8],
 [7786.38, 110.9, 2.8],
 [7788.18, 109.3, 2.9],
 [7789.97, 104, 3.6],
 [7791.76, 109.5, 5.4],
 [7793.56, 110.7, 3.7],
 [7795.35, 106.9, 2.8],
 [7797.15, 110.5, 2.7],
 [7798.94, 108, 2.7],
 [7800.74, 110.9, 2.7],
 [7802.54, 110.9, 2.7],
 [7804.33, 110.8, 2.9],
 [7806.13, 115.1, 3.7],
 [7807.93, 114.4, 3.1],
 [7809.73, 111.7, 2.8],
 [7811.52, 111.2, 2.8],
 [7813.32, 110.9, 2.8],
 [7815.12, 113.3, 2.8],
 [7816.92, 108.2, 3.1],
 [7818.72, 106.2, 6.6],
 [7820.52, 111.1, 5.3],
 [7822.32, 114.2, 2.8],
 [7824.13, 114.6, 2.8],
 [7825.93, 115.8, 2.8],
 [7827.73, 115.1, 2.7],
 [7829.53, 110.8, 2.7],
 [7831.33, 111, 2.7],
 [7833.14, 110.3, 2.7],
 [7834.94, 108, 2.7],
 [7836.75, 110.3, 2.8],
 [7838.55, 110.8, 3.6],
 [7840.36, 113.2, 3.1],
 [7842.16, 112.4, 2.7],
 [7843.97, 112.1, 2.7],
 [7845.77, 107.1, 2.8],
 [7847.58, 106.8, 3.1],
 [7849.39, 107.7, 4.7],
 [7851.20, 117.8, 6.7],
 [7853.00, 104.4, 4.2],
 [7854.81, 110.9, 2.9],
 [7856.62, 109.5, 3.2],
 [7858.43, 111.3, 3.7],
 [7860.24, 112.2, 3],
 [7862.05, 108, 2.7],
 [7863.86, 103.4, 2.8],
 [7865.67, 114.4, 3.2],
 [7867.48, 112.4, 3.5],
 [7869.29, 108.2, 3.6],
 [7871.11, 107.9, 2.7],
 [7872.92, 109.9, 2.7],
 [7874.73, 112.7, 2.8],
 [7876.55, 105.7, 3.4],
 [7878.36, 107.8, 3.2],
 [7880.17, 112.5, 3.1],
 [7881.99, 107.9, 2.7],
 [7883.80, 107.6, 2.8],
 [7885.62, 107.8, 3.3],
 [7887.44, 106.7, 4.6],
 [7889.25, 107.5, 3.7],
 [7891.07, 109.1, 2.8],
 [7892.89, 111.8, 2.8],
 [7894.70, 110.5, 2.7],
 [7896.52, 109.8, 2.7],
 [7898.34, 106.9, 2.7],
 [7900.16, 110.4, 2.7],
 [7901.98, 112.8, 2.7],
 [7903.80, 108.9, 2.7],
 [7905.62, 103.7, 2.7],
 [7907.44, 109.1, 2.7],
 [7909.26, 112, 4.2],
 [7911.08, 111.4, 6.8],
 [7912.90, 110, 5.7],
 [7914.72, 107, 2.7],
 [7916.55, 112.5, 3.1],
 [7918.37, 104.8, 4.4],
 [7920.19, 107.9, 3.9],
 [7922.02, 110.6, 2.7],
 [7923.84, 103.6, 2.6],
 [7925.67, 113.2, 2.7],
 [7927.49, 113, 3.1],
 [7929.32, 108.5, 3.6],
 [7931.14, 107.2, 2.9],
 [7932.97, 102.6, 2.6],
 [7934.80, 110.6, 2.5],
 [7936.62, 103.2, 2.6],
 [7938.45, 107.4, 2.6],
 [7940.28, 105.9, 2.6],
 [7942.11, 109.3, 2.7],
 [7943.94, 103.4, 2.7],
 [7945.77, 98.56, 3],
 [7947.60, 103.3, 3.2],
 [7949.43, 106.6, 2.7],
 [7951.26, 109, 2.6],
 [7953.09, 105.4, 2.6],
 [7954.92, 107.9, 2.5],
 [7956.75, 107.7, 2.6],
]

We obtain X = -0.3 Angstrom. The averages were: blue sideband 111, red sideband 108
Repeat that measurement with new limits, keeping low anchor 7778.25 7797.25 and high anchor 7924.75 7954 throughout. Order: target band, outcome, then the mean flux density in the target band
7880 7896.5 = -0.2 Angstrom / 109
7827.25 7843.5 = -0.5 Angstrom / 111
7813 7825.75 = -0.4 Angstrom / 111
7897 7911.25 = -0.3 Angstrom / 109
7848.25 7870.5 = -0.5 Angstrom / 110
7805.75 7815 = -0.4 Angstrom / 113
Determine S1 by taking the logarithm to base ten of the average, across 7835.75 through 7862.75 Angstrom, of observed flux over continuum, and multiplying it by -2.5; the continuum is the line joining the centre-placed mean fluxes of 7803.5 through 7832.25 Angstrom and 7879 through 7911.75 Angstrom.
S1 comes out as 0.01 mag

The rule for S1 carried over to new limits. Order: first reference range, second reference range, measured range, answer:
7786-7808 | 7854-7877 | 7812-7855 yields -0.01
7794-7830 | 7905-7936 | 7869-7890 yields 0.01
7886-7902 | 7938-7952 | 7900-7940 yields -0.01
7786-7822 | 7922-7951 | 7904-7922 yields -0.02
